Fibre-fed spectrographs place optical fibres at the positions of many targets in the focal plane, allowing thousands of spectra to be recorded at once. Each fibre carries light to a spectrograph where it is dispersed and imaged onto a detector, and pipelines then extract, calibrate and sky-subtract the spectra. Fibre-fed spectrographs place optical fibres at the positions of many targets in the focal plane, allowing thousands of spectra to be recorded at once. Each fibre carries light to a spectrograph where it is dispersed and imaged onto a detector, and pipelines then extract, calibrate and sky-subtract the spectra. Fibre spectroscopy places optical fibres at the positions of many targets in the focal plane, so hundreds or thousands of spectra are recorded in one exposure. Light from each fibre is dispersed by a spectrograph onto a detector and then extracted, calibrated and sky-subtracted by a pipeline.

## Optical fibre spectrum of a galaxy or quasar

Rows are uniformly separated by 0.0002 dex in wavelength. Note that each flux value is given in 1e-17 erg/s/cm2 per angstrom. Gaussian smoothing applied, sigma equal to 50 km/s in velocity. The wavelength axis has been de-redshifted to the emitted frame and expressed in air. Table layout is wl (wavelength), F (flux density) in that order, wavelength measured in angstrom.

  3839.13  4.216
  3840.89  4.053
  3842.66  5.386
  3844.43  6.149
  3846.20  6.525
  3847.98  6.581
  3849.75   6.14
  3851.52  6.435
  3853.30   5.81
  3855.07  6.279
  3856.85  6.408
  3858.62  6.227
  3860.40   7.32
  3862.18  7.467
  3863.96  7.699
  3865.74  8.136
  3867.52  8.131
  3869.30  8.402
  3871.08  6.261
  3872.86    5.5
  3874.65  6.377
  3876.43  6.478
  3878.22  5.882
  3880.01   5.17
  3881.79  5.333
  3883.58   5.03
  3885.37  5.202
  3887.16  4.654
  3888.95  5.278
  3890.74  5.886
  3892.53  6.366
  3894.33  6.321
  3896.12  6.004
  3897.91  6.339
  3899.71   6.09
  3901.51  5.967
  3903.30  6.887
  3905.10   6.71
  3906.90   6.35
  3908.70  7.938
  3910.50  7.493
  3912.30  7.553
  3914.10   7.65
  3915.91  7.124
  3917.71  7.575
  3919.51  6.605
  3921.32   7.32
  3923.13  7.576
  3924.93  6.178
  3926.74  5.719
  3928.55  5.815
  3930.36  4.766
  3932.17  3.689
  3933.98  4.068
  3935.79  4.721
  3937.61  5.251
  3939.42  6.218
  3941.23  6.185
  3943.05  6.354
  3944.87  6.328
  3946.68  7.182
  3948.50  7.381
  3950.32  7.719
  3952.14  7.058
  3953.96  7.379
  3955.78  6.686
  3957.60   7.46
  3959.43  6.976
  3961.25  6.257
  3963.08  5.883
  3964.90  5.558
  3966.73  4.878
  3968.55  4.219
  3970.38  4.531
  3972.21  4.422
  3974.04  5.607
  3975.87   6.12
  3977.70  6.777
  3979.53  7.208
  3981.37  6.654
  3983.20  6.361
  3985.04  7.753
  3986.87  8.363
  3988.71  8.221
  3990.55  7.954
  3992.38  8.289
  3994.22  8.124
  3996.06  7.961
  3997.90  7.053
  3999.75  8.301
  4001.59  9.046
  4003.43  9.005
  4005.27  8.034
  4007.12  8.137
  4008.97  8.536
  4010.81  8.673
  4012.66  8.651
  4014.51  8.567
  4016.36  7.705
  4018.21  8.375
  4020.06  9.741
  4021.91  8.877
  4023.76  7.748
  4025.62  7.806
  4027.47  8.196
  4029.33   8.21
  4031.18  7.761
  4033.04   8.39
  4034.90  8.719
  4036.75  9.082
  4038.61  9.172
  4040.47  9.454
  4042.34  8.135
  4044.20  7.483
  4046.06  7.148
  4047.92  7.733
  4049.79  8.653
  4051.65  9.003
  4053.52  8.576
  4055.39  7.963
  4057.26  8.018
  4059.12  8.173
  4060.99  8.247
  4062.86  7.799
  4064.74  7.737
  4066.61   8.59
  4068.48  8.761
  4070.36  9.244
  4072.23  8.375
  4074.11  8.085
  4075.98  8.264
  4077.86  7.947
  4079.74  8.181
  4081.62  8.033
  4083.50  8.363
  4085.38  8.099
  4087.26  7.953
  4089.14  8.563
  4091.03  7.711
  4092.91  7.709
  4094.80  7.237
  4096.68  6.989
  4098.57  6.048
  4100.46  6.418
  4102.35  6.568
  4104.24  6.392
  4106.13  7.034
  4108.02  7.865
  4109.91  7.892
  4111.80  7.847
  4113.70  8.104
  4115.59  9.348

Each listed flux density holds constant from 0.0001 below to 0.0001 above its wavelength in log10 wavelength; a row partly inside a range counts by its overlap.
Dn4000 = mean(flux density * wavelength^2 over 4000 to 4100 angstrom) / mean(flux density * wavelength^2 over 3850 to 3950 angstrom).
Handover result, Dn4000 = 1.4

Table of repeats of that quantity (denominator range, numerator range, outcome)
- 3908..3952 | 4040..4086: 1.37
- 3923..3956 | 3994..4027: 1.42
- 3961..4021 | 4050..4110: 1.12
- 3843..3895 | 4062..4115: 1.38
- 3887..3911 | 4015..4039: 1.42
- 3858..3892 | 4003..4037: 1.43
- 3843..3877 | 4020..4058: 1.36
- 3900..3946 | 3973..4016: 1.28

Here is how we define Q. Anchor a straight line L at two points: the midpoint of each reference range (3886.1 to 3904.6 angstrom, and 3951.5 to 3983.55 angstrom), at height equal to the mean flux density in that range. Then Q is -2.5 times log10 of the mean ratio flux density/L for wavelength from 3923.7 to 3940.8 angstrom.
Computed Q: 0.16 mag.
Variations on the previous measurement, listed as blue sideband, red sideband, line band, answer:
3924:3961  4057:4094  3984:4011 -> -0.17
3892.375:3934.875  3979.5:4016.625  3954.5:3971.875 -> 0.26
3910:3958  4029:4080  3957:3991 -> 0.12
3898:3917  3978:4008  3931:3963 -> 0.18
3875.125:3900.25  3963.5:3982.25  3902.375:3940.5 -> -0.12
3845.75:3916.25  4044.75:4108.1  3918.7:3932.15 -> 0.12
